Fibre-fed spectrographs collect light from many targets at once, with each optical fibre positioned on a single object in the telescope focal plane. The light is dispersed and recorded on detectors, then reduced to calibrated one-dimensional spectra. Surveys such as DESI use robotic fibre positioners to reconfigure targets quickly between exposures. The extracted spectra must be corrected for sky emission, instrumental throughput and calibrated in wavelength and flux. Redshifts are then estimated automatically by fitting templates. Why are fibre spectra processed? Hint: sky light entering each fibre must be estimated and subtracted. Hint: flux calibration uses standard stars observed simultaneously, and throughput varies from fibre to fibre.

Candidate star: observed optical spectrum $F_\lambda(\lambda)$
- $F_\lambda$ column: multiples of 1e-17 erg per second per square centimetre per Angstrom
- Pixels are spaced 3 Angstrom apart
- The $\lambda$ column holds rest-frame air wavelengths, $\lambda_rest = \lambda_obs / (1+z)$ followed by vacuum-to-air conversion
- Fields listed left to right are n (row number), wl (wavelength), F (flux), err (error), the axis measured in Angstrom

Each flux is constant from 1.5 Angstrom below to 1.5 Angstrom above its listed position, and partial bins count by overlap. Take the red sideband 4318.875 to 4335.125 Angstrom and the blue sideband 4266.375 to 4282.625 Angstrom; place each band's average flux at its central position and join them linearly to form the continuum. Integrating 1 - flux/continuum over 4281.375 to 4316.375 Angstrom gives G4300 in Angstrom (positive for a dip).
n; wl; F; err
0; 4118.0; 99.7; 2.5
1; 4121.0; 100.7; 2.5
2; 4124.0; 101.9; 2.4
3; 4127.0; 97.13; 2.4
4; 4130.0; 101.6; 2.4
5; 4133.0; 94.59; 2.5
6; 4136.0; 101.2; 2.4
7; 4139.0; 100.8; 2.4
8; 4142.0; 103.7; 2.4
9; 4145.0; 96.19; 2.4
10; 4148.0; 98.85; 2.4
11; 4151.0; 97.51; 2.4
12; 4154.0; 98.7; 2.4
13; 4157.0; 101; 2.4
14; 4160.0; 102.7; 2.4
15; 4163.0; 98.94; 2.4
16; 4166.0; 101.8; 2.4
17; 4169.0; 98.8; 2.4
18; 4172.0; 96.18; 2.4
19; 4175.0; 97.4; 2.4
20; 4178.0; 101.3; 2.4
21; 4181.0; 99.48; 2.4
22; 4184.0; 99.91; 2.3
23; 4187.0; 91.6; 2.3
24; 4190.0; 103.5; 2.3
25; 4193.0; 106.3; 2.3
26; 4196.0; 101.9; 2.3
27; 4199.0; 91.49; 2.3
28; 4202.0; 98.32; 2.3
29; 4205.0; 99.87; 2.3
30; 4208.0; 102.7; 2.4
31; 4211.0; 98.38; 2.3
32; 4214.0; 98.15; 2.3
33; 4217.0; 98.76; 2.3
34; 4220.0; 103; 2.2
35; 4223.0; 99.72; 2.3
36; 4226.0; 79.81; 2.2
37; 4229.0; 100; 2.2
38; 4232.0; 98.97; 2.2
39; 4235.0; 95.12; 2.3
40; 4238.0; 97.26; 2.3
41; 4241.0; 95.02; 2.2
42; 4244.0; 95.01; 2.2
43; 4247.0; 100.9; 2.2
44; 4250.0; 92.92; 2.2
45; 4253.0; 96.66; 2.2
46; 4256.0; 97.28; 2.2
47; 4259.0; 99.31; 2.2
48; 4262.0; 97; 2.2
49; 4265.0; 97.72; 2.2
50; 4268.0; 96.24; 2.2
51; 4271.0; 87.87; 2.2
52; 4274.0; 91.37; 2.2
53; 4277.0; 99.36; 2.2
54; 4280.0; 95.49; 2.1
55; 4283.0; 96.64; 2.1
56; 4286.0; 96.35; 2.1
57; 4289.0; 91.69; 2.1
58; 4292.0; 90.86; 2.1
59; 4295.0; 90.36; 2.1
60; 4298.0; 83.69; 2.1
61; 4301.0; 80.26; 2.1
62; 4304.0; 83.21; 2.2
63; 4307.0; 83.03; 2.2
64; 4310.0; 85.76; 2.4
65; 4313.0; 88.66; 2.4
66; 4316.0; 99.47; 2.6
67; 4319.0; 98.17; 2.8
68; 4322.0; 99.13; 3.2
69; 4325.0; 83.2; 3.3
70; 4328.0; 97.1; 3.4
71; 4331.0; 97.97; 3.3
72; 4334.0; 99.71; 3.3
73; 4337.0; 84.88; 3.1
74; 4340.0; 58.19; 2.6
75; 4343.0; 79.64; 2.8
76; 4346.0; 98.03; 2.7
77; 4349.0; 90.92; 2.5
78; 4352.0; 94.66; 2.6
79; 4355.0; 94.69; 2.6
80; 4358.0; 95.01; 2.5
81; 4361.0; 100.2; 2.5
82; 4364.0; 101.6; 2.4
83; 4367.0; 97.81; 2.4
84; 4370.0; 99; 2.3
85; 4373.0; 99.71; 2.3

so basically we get 2.2 Angstrom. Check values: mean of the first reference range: 94.3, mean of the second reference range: 95.6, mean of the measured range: 88.9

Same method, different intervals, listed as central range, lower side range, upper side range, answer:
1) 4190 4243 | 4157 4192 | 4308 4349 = -0.7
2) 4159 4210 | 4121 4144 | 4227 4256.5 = -0.6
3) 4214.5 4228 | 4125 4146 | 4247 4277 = 0.2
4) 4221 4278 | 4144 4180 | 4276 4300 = -0.6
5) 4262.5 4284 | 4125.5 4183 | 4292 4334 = -0.6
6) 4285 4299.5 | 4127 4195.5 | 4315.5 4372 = 0.7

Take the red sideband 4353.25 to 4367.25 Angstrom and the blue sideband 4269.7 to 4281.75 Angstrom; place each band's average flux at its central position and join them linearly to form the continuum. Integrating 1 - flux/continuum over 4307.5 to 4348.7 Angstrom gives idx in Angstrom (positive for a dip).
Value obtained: 2.7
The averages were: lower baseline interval 93.7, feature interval 89.9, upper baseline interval 97.8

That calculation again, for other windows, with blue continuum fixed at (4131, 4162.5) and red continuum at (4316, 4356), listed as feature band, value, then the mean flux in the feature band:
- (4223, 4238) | 0.2 Angstrom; 94.5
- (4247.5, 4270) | -0.6 Angstrom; 96.7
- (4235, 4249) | -0.2 Angstrom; 96.7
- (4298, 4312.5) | 1.4 Angstrom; 83.5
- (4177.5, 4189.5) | -0.1 Angstrom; 98.3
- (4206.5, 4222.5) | -0.6 Angstrom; 100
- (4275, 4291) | -0.4 Angstrom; 95.6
